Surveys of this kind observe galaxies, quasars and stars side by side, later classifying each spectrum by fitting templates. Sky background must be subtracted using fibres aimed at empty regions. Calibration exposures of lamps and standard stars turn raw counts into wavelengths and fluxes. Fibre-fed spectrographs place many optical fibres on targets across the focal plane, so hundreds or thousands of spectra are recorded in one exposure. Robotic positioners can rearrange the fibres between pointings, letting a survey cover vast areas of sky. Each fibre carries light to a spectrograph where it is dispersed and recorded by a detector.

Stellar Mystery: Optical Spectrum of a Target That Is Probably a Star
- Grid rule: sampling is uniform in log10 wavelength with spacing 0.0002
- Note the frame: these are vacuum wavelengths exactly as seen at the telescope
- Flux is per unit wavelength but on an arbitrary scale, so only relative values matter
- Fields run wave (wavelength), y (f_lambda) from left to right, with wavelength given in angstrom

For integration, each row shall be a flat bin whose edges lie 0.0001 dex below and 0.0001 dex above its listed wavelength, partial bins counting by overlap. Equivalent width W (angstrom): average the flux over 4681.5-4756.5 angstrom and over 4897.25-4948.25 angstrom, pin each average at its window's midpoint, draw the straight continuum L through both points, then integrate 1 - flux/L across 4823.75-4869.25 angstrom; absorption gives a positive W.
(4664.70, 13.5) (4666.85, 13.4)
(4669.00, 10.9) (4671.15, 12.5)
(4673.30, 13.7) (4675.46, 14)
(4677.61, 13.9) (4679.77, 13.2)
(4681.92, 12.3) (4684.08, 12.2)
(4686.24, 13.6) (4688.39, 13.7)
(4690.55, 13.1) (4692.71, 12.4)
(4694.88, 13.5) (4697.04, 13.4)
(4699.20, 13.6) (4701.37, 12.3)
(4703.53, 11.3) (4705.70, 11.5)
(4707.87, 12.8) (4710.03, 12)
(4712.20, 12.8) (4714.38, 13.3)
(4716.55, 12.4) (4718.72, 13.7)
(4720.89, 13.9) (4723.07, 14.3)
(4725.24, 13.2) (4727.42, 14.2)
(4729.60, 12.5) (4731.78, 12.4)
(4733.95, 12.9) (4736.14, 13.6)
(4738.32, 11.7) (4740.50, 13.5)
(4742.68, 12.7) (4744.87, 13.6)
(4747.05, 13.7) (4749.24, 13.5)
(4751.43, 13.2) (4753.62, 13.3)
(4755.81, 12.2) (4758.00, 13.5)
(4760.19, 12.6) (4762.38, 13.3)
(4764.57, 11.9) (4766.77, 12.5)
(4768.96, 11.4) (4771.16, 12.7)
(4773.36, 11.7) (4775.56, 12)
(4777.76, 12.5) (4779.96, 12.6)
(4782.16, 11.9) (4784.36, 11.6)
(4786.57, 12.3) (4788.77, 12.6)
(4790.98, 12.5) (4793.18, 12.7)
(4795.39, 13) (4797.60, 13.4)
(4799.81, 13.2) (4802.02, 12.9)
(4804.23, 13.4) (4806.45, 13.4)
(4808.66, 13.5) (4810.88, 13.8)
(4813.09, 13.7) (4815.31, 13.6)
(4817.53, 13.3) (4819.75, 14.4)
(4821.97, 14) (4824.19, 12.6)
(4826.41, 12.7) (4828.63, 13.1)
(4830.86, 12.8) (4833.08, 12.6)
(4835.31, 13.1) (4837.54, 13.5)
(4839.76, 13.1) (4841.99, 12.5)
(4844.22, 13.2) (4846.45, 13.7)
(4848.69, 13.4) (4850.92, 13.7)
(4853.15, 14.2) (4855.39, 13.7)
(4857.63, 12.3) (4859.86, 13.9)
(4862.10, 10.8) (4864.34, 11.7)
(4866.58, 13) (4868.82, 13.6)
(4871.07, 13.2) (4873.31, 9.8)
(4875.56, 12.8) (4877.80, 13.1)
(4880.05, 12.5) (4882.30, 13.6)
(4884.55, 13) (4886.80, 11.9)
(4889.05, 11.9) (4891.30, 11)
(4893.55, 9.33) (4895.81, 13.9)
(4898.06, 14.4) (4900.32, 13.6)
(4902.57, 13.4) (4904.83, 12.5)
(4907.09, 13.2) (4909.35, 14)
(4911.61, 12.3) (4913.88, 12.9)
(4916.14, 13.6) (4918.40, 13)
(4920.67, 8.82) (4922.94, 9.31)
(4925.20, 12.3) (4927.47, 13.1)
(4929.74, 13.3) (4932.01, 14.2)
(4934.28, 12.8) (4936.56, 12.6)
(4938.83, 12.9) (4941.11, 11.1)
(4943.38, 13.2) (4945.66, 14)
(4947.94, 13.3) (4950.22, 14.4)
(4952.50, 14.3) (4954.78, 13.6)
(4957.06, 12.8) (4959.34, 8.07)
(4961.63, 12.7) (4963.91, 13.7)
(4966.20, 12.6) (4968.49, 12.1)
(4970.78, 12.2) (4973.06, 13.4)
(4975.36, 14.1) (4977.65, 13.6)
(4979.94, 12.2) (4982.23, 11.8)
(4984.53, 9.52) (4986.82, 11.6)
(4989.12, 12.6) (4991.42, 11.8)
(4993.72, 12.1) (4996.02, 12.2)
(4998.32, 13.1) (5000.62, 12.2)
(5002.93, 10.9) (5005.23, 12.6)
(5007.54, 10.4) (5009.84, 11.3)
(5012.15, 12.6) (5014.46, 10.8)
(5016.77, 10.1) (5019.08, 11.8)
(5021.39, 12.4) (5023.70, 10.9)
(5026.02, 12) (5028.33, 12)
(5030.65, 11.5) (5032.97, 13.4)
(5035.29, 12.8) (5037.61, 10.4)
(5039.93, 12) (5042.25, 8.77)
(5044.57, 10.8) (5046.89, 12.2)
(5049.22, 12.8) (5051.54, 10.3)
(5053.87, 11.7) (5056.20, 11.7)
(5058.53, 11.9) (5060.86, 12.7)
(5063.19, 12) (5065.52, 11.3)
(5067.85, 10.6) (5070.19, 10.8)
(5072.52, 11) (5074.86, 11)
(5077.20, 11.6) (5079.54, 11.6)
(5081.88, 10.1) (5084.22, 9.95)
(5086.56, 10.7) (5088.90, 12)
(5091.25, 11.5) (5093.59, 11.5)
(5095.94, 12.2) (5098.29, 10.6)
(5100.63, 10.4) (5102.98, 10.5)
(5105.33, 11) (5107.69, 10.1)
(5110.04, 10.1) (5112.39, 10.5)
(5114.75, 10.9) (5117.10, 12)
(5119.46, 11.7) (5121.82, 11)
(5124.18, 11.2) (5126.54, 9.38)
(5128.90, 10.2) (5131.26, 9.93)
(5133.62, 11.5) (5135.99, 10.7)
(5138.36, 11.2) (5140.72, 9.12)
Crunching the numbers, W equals -0.6 angstrom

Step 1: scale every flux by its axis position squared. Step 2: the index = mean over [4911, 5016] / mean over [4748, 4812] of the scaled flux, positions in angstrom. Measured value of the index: 1.04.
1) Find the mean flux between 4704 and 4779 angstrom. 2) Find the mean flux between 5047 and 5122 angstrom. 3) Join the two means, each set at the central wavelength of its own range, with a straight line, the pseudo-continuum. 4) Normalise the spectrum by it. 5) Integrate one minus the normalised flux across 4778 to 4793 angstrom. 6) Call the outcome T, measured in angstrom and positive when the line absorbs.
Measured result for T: 0.4 angstrom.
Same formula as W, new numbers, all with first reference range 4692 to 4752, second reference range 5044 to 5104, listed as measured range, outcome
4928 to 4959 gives -3.1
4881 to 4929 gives -1.3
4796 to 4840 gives -2.7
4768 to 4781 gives 0.6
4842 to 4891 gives -1.9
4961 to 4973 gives -0.9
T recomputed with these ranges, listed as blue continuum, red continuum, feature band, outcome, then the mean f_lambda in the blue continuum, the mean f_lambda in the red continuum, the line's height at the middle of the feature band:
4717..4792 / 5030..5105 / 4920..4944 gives -0.46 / 12.8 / 11.3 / 12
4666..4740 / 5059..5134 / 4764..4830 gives -1.92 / 12.9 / 11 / 12.5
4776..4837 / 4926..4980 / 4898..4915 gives -0.34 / 13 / 12.9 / 13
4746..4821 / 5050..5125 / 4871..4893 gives 0.28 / 12.9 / 11.1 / 12.3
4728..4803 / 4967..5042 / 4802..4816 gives -1.06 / 12.7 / 11.9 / 12.6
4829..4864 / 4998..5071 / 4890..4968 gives -1.51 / 13.1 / 11.6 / 12.4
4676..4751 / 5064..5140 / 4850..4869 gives -1.12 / 13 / 10.9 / 12.2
